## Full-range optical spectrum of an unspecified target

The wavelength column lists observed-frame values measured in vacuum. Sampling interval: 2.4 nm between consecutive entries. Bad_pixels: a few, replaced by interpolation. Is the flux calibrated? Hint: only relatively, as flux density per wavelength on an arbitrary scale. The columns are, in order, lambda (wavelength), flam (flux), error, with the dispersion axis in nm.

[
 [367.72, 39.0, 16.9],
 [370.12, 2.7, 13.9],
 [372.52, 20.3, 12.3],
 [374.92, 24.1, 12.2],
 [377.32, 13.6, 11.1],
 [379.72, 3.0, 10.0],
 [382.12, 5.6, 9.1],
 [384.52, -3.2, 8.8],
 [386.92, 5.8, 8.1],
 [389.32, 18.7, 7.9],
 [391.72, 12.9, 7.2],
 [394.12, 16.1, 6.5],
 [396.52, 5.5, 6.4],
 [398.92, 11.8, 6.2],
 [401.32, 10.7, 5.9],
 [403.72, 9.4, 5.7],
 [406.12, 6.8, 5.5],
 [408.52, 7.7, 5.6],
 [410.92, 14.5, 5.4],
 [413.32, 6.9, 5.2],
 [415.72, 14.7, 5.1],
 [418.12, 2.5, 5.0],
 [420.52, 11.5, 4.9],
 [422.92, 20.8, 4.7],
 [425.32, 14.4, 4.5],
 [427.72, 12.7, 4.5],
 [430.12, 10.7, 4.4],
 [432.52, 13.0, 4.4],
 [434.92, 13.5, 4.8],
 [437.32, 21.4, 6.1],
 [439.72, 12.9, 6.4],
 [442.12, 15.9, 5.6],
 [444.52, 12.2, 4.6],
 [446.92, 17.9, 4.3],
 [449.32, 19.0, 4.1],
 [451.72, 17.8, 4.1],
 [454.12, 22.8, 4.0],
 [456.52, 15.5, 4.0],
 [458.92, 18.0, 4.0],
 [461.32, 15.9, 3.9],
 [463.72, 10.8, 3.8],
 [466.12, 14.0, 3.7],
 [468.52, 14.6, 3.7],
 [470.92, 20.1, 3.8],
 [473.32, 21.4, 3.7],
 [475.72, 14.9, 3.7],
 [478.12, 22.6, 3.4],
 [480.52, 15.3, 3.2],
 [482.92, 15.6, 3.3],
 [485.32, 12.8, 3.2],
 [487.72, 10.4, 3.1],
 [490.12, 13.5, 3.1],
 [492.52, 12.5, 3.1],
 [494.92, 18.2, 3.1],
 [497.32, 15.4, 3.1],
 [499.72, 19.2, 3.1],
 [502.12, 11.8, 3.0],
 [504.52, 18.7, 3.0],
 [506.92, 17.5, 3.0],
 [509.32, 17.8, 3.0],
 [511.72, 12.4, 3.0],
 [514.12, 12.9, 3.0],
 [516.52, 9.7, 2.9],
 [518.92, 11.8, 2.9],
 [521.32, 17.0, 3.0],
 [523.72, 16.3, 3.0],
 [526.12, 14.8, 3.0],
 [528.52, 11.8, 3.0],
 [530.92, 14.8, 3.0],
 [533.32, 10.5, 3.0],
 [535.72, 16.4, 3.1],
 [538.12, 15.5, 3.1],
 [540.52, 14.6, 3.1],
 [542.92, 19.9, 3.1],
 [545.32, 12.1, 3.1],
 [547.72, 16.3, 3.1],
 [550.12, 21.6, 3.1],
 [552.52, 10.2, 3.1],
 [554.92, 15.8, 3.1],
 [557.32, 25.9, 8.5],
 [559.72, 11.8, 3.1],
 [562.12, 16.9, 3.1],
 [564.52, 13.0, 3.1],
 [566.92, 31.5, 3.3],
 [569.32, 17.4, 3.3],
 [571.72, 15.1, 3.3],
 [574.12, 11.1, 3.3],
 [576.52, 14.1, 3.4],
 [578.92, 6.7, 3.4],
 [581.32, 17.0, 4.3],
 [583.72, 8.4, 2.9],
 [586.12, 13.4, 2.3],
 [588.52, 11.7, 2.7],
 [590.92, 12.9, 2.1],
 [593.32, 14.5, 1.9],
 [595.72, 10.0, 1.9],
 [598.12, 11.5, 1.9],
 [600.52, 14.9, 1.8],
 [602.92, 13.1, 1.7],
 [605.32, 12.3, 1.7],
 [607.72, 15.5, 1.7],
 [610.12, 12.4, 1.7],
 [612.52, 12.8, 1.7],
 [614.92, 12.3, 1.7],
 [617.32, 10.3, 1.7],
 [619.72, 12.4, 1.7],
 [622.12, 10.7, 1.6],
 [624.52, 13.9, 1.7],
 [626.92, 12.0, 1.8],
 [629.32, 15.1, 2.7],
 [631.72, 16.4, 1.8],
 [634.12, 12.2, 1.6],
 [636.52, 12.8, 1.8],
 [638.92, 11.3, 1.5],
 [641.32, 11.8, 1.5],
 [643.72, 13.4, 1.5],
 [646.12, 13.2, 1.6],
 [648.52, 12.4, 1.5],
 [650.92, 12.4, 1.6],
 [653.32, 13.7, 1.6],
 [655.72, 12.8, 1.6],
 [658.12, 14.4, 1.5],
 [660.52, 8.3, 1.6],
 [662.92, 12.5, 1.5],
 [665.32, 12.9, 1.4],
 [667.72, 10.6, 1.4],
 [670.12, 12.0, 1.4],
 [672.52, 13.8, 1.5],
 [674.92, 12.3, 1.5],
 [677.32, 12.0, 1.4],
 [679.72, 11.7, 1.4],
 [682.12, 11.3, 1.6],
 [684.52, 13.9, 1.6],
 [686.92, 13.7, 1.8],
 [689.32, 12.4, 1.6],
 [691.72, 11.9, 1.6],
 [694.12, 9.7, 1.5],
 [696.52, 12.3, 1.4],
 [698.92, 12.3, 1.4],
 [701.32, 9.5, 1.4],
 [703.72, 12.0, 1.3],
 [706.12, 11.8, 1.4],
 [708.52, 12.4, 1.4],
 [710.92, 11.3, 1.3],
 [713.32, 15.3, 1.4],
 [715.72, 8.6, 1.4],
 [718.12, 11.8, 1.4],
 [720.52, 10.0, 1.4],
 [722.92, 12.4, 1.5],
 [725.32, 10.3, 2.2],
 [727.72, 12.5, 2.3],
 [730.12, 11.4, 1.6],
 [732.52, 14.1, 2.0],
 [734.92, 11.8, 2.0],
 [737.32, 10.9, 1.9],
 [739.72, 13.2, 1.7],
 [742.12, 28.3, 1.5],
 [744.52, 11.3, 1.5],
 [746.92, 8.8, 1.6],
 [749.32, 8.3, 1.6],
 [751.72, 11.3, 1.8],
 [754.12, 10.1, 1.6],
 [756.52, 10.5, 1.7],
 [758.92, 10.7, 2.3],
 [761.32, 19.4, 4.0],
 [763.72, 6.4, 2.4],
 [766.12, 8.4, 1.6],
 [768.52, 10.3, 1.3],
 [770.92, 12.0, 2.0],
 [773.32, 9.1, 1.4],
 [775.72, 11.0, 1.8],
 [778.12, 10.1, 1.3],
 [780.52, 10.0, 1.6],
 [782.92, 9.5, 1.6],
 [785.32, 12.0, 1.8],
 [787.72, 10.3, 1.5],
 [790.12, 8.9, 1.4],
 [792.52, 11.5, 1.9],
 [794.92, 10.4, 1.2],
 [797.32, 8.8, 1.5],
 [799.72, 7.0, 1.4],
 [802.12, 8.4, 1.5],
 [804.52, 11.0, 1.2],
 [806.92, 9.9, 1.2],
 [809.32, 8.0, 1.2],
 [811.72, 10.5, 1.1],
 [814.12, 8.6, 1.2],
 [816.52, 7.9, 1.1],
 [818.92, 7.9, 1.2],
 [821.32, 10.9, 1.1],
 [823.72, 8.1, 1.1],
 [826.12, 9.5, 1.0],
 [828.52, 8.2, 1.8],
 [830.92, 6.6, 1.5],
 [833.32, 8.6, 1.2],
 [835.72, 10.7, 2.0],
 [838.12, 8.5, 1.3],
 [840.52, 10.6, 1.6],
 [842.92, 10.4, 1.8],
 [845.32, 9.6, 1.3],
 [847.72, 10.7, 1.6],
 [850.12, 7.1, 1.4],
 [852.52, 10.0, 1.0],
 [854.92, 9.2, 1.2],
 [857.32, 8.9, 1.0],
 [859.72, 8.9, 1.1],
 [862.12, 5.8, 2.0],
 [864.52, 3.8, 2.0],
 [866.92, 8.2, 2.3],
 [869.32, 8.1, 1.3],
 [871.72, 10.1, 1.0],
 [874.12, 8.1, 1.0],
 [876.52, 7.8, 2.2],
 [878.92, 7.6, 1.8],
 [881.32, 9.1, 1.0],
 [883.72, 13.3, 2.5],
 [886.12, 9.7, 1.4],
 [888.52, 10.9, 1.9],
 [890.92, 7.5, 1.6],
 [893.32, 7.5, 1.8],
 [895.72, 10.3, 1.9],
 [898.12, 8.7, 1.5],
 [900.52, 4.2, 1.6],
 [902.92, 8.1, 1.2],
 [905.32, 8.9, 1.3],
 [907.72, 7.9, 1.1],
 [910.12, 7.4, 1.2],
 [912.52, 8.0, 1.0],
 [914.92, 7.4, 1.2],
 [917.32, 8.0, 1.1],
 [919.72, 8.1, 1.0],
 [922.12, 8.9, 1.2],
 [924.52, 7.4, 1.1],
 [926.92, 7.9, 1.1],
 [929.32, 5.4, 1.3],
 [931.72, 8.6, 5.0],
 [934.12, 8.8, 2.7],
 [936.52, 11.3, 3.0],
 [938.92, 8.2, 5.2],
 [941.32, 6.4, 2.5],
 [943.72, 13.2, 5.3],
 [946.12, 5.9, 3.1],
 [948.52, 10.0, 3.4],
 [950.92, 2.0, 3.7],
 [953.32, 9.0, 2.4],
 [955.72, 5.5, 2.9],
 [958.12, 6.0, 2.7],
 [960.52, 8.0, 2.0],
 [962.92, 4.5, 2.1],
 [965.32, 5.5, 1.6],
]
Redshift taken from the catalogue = 0.13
